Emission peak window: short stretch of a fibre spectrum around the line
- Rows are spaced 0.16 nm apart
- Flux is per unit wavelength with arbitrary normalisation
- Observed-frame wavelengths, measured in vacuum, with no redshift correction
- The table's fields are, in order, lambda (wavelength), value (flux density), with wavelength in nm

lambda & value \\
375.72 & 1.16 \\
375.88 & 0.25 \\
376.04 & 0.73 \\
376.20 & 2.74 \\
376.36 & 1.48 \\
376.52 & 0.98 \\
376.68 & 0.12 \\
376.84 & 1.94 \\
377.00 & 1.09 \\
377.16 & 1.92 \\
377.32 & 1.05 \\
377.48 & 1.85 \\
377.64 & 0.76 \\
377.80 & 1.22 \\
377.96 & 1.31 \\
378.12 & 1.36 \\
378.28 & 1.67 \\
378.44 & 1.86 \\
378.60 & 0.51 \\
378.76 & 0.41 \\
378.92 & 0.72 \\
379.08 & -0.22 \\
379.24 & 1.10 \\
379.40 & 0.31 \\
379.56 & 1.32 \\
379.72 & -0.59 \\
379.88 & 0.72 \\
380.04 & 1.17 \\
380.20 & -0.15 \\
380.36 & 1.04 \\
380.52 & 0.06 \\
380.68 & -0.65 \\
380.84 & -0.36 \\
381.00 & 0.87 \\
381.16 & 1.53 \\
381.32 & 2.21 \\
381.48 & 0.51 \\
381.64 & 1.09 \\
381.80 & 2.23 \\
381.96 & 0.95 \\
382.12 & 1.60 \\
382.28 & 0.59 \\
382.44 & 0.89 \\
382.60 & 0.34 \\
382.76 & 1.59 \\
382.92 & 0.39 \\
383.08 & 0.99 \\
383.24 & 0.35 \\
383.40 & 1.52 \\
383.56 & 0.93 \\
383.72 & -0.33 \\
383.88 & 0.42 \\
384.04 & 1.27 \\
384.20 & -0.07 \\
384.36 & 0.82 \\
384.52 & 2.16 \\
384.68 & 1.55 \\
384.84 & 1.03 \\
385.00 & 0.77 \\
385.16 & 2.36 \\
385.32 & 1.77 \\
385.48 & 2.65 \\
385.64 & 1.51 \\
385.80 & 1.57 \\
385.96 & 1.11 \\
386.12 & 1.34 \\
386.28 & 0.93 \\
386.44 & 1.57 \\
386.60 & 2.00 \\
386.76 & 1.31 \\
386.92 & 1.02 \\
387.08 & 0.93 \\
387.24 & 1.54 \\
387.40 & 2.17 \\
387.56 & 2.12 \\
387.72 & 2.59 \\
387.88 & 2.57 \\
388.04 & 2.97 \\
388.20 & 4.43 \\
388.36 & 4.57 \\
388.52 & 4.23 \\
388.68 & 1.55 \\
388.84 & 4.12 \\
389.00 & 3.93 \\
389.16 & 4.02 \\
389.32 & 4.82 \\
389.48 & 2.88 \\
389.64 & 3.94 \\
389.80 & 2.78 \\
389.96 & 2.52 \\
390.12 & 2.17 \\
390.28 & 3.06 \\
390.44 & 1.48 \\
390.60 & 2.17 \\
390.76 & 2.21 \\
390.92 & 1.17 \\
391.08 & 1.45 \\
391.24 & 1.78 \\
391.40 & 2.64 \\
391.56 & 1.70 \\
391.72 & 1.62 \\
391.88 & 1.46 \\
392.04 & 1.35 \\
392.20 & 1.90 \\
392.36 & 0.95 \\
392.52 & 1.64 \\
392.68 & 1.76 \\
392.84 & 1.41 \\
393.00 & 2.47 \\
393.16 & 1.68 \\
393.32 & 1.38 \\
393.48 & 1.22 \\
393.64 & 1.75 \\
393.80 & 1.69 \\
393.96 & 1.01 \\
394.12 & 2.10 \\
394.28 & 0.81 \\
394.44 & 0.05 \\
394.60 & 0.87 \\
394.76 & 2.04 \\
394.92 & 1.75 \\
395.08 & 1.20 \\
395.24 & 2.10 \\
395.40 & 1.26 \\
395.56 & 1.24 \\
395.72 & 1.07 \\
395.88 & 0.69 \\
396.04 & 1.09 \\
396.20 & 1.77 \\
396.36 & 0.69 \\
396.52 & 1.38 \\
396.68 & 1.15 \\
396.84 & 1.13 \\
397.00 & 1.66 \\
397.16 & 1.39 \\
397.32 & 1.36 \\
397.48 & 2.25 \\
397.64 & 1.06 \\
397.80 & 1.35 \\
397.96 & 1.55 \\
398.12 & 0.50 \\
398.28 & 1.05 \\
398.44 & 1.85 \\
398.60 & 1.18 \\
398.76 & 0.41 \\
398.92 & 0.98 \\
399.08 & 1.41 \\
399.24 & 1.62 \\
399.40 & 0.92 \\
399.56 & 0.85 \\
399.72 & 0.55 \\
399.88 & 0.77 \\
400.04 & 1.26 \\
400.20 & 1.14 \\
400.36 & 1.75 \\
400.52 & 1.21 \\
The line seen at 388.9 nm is Lyman alpha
